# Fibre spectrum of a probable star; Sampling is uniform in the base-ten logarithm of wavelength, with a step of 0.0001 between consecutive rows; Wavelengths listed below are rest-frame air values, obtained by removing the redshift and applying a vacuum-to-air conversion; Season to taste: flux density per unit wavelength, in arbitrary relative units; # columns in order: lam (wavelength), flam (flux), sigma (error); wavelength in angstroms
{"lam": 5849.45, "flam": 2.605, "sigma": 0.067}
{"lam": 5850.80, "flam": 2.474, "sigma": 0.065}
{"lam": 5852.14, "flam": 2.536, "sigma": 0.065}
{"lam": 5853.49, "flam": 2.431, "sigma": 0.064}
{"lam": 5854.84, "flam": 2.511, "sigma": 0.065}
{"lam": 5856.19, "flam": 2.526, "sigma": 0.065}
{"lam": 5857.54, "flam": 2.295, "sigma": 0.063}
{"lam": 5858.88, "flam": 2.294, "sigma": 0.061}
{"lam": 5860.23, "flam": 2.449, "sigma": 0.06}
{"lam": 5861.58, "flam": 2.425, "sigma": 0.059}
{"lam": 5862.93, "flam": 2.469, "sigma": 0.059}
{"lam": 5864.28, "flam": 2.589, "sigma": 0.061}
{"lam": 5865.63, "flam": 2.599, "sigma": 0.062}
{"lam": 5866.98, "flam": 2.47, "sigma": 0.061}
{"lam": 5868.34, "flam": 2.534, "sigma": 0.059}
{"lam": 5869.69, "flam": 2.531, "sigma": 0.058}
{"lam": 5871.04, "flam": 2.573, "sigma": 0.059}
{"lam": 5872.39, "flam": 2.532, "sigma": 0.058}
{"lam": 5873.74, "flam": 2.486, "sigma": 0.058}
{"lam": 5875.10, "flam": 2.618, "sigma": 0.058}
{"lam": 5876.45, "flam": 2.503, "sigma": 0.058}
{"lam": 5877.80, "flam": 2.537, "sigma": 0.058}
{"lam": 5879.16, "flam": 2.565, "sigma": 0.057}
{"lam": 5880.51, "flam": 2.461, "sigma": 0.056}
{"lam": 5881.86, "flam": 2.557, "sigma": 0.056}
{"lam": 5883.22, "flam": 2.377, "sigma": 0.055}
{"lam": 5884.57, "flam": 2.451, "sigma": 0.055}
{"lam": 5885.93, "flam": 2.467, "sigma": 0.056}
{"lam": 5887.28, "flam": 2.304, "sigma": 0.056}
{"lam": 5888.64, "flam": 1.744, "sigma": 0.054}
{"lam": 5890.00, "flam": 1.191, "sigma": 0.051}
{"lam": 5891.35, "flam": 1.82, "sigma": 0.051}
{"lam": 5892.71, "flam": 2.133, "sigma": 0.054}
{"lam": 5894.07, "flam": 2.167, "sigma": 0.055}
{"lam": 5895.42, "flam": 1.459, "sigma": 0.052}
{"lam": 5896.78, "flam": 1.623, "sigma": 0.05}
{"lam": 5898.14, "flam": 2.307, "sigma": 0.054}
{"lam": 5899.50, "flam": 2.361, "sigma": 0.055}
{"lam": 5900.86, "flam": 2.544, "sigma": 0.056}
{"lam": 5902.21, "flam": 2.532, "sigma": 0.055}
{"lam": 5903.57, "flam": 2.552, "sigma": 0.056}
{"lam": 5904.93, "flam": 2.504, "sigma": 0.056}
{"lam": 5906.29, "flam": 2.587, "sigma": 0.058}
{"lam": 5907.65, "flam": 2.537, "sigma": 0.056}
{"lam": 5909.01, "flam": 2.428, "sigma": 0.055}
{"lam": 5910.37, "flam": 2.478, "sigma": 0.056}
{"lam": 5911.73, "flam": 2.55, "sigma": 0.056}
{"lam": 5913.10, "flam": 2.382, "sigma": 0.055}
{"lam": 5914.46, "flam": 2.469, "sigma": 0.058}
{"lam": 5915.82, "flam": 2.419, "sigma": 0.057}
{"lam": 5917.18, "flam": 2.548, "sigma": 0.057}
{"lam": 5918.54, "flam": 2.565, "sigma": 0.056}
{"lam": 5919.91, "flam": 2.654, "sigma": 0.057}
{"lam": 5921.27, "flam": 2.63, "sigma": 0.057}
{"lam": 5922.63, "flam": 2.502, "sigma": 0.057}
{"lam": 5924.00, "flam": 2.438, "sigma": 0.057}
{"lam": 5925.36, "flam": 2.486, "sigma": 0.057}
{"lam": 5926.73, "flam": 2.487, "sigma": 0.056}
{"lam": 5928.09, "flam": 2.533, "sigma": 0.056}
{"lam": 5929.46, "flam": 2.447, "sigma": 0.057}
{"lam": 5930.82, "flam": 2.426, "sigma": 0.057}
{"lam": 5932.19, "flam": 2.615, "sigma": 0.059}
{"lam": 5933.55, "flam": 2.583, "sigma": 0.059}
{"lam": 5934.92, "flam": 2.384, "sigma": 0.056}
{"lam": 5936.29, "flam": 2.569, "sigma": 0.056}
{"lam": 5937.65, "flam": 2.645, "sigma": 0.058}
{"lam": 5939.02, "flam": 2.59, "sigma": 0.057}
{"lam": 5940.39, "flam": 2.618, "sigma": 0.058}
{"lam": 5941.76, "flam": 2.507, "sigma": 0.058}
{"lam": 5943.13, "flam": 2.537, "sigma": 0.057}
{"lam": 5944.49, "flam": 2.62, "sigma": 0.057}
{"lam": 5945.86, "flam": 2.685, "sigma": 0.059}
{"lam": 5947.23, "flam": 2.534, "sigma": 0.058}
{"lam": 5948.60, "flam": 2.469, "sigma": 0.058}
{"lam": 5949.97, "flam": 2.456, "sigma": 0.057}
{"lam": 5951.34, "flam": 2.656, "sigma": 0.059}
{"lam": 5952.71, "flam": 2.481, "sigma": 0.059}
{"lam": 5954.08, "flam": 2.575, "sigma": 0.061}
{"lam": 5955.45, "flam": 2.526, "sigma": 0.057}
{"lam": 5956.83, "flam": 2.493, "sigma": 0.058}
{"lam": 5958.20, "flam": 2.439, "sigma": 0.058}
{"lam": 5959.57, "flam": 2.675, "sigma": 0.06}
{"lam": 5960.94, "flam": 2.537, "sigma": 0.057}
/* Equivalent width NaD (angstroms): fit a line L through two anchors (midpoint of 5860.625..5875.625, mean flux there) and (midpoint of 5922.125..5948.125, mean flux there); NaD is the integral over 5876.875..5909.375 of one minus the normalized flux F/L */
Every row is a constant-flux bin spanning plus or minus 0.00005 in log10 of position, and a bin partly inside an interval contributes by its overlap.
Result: 3.5 angstroms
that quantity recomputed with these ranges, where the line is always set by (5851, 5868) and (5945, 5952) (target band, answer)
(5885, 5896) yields 2.5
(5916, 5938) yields 0.1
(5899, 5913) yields 0.1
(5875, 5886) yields 0.0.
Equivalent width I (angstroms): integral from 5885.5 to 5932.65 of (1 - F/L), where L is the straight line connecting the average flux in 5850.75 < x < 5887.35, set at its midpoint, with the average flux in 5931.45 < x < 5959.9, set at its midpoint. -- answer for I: 3.45 angstroms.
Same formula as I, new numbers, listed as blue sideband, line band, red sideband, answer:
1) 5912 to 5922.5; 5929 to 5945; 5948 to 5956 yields -0.1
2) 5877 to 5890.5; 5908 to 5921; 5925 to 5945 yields -0.4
